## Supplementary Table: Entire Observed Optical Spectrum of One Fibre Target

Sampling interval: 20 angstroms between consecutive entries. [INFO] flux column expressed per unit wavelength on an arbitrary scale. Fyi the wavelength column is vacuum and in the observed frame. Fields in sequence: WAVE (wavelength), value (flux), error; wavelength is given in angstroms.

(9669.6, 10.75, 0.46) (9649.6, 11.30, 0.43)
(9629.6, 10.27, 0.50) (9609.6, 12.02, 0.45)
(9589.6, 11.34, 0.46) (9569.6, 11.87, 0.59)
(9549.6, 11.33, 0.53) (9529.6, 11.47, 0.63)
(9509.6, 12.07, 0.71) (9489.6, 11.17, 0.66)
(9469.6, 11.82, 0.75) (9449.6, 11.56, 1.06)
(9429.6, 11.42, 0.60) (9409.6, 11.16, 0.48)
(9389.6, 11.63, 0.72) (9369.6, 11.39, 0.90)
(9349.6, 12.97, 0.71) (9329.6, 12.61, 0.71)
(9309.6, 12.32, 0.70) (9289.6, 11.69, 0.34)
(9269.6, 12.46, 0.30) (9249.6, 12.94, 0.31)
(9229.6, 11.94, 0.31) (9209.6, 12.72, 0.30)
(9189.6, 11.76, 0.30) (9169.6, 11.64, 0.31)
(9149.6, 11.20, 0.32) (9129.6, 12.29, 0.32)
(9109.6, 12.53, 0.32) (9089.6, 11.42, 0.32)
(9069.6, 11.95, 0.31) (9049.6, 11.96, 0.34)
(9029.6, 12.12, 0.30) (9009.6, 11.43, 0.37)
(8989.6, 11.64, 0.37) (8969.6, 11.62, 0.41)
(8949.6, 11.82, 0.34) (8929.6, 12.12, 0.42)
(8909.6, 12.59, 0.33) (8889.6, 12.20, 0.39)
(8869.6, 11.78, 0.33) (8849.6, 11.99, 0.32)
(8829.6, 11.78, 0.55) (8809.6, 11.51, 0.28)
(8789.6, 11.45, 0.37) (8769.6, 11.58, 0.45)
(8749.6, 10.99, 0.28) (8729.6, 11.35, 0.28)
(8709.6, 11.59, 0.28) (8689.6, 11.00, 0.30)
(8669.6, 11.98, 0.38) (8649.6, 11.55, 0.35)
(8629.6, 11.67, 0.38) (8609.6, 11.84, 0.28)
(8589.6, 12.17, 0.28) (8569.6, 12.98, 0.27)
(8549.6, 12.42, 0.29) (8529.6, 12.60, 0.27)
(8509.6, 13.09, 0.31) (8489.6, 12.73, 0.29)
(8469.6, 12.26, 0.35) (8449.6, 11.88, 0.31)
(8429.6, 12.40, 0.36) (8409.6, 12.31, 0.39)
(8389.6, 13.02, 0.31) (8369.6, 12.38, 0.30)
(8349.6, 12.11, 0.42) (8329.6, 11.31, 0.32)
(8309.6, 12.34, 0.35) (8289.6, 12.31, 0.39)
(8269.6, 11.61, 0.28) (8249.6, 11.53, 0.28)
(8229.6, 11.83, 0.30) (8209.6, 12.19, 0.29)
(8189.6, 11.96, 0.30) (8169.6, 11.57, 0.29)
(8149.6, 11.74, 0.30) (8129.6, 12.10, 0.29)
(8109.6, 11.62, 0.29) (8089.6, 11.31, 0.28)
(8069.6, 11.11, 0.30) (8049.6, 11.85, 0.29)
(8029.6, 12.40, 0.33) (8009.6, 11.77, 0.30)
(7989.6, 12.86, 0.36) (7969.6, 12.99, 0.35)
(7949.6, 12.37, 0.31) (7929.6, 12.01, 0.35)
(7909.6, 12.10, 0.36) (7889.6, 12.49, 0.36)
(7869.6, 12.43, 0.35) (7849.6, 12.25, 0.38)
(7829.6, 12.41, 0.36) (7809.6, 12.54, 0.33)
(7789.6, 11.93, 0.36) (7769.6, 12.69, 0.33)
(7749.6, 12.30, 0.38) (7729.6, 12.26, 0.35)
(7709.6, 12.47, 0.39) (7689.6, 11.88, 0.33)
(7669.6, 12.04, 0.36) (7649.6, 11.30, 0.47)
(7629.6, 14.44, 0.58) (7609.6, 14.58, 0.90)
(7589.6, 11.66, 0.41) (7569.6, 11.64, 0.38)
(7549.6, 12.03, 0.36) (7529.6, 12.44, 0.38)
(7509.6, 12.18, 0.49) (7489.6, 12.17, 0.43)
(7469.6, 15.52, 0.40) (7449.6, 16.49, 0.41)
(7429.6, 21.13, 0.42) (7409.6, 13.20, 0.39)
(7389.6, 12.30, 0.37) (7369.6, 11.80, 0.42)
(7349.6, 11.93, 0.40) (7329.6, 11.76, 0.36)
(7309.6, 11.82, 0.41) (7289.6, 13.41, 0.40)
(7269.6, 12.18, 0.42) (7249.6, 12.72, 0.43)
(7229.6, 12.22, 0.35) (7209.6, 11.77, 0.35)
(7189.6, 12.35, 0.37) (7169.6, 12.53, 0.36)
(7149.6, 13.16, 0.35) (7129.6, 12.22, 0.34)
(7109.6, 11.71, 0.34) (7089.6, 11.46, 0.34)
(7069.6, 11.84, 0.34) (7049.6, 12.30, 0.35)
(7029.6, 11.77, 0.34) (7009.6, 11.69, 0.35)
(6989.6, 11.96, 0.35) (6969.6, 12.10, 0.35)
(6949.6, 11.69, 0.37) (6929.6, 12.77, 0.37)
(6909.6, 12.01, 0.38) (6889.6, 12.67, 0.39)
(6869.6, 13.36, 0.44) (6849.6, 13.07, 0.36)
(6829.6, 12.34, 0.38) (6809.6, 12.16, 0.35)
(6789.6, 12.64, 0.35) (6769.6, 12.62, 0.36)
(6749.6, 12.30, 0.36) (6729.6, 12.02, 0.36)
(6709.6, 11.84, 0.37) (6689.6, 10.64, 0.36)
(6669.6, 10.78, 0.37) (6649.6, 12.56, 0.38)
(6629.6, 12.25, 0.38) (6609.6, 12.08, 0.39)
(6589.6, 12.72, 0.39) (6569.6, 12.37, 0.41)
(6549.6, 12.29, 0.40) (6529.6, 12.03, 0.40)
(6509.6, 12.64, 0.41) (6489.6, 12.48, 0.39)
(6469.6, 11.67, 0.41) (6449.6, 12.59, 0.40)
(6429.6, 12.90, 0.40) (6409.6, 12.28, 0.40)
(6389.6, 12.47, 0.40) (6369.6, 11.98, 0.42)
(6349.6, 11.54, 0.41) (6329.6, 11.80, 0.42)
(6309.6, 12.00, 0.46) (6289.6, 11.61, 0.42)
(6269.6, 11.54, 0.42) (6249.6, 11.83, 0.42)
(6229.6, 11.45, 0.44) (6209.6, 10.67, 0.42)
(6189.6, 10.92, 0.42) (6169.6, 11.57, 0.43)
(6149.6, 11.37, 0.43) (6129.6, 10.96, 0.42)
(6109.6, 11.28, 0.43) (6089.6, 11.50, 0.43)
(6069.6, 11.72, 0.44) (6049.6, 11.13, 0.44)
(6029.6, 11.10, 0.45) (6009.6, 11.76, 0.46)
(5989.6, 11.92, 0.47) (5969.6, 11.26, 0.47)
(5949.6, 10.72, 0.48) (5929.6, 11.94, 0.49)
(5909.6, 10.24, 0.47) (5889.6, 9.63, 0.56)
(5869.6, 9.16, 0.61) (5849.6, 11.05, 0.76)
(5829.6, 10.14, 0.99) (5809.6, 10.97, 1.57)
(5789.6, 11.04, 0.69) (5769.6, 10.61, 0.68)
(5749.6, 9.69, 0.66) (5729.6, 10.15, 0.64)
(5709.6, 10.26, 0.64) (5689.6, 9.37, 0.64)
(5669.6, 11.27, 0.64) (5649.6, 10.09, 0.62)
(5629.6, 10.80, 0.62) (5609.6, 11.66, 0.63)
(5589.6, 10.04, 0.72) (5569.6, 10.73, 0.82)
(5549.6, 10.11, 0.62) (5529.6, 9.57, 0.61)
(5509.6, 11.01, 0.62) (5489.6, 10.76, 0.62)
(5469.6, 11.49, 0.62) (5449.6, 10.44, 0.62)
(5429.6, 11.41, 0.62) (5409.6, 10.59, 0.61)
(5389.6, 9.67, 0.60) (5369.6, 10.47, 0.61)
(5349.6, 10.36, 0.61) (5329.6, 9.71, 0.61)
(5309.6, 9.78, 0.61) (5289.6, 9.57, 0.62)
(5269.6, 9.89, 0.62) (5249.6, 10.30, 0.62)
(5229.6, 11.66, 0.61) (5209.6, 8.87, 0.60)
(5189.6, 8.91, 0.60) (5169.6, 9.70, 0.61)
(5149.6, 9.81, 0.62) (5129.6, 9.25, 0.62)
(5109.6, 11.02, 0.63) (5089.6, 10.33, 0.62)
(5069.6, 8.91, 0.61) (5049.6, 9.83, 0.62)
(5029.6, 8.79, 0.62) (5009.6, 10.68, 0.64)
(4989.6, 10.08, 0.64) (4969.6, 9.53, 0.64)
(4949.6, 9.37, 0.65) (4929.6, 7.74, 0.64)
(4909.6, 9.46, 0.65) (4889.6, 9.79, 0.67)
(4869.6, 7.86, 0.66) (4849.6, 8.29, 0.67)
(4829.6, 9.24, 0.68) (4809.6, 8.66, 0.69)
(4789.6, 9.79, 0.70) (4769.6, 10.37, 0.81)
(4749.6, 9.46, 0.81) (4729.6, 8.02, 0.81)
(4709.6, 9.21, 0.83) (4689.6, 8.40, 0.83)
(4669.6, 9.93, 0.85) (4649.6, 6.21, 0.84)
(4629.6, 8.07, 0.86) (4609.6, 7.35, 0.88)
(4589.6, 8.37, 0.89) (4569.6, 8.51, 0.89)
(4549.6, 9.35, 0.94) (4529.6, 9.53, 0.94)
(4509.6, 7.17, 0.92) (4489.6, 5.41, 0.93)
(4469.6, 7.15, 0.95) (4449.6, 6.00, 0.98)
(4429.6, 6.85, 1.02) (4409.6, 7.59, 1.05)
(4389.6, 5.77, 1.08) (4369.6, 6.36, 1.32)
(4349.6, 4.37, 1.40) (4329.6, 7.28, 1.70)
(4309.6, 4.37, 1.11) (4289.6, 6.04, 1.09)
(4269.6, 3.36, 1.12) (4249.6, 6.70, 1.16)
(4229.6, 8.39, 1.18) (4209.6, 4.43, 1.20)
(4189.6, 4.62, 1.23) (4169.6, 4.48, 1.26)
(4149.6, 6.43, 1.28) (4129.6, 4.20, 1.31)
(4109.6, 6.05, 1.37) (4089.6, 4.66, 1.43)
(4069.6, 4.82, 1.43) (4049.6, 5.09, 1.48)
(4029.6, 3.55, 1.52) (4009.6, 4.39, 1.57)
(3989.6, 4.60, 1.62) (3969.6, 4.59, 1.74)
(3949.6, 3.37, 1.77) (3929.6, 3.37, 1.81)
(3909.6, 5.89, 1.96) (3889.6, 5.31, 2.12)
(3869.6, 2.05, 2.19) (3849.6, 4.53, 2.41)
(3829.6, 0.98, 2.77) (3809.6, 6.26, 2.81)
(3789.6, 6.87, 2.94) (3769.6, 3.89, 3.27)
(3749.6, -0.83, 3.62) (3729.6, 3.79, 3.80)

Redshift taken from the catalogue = 0.13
